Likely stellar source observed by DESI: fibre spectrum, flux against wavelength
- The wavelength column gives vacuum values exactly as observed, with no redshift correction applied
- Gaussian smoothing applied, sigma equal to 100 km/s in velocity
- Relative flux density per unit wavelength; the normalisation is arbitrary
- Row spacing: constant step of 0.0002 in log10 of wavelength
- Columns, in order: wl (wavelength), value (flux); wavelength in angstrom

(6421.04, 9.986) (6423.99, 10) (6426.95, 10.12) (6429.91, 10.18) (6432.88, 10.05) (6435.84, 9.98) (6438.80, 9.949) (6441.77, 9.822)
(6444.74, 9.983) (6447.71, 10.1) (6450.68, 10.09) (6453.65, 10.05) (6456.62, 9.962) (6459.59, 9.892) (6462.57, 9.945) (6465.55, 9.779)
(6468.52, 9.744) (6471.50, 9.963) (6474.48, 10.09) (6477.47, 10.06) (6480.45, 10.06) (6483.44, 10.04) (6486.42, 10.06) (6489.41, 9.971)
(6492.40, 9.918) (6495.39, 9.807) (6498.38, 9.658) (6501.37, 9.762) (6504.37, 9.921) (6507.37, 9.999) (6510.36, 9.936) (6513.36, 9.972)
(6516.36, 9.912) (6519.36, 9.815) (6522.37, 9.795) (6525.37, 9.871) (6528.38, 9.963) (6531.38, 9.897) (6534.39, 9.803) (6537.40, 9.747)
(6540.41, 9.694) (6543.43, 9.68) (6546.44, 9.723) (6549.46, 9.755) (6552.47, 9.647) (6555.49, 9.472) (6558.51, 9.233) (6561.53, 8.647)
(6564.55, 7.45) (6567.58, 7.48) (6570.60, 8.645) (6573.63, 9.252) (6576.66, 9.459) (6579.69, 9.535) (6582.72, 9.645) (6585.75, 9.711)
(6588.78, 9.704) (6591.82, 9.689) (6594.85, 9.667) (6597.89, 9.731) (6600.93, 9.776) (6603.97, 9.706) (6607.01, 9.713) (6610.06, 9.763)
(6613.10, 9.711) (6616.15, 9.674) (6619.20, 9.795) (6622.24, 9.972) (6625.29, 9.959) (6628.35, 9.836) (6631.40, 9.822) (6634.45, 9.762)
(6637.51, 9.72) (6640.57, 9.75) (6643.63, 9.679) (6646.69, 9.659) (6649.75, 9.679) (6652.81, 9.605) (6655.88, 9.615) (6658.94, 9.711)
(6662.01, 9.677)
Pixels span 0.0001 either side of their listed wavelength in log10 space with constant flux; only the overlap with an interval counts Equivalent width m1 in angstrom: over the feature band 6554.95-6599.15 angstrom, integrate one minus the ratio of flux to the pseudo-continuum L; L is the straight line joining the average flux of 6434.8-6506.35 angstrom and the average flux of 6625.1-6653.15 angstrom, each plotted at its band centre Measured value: 3.0 angstrom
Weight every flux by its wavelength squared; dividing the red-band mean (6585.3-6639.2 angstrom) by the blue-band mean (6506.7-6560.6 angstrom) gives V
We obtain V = 1.02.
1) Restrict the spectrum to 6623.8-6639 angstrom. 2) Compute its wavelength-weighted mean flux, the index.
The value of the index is 9.82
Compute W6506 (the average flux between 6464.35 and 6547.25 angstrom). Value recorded 9.88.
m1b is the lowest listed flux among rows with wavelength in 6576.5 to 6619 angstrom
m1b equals 9.459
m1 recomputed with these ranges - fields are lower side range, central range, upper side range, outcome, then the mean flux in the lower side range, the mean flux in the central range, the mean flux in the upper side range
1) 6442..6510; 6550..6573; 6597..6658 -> 2.6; 9.95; 8.72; 9.75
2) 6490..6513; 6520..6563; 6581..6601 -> 0.7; 9.87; 9.64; 9.7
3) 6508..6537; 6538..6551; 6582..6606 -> 0.2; 9.89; 9.72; 9.71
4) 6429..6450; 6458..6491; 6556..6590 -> -0.8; 10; 9.96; 8.99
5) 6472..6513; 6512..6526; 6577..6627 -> 0.0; 9.95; 9.87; 9.73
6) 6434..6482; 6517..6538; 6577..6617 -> 0.0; 9.97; 9.85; 9.69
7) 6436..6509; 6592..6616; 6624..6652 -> 0.2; 9.94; 9.72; 9.76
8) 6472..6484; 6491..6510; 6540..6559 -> 0.1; 10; 9.85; 9.61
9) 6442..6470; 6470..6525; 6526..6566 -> -1.2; 9.95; 9.93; 9.45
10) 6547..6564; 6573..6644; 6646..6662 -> -1.8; 9.27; 9.72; 9.66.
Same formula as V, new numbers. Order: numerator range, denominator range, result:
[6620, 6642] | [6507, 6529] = 1.03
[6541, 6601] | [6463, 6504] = 0.96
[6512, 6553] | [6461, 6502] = 1.00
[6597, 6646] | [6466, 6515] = 1.02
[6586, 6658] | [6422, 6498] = 1.03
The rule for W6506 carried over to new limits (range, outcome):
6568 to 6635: 9.62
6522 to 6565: 9.53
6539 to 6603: 9.32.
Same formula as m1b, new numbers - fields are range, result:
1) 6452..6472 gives 9.744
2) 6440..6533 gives 9.658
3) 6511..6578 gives 7.45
